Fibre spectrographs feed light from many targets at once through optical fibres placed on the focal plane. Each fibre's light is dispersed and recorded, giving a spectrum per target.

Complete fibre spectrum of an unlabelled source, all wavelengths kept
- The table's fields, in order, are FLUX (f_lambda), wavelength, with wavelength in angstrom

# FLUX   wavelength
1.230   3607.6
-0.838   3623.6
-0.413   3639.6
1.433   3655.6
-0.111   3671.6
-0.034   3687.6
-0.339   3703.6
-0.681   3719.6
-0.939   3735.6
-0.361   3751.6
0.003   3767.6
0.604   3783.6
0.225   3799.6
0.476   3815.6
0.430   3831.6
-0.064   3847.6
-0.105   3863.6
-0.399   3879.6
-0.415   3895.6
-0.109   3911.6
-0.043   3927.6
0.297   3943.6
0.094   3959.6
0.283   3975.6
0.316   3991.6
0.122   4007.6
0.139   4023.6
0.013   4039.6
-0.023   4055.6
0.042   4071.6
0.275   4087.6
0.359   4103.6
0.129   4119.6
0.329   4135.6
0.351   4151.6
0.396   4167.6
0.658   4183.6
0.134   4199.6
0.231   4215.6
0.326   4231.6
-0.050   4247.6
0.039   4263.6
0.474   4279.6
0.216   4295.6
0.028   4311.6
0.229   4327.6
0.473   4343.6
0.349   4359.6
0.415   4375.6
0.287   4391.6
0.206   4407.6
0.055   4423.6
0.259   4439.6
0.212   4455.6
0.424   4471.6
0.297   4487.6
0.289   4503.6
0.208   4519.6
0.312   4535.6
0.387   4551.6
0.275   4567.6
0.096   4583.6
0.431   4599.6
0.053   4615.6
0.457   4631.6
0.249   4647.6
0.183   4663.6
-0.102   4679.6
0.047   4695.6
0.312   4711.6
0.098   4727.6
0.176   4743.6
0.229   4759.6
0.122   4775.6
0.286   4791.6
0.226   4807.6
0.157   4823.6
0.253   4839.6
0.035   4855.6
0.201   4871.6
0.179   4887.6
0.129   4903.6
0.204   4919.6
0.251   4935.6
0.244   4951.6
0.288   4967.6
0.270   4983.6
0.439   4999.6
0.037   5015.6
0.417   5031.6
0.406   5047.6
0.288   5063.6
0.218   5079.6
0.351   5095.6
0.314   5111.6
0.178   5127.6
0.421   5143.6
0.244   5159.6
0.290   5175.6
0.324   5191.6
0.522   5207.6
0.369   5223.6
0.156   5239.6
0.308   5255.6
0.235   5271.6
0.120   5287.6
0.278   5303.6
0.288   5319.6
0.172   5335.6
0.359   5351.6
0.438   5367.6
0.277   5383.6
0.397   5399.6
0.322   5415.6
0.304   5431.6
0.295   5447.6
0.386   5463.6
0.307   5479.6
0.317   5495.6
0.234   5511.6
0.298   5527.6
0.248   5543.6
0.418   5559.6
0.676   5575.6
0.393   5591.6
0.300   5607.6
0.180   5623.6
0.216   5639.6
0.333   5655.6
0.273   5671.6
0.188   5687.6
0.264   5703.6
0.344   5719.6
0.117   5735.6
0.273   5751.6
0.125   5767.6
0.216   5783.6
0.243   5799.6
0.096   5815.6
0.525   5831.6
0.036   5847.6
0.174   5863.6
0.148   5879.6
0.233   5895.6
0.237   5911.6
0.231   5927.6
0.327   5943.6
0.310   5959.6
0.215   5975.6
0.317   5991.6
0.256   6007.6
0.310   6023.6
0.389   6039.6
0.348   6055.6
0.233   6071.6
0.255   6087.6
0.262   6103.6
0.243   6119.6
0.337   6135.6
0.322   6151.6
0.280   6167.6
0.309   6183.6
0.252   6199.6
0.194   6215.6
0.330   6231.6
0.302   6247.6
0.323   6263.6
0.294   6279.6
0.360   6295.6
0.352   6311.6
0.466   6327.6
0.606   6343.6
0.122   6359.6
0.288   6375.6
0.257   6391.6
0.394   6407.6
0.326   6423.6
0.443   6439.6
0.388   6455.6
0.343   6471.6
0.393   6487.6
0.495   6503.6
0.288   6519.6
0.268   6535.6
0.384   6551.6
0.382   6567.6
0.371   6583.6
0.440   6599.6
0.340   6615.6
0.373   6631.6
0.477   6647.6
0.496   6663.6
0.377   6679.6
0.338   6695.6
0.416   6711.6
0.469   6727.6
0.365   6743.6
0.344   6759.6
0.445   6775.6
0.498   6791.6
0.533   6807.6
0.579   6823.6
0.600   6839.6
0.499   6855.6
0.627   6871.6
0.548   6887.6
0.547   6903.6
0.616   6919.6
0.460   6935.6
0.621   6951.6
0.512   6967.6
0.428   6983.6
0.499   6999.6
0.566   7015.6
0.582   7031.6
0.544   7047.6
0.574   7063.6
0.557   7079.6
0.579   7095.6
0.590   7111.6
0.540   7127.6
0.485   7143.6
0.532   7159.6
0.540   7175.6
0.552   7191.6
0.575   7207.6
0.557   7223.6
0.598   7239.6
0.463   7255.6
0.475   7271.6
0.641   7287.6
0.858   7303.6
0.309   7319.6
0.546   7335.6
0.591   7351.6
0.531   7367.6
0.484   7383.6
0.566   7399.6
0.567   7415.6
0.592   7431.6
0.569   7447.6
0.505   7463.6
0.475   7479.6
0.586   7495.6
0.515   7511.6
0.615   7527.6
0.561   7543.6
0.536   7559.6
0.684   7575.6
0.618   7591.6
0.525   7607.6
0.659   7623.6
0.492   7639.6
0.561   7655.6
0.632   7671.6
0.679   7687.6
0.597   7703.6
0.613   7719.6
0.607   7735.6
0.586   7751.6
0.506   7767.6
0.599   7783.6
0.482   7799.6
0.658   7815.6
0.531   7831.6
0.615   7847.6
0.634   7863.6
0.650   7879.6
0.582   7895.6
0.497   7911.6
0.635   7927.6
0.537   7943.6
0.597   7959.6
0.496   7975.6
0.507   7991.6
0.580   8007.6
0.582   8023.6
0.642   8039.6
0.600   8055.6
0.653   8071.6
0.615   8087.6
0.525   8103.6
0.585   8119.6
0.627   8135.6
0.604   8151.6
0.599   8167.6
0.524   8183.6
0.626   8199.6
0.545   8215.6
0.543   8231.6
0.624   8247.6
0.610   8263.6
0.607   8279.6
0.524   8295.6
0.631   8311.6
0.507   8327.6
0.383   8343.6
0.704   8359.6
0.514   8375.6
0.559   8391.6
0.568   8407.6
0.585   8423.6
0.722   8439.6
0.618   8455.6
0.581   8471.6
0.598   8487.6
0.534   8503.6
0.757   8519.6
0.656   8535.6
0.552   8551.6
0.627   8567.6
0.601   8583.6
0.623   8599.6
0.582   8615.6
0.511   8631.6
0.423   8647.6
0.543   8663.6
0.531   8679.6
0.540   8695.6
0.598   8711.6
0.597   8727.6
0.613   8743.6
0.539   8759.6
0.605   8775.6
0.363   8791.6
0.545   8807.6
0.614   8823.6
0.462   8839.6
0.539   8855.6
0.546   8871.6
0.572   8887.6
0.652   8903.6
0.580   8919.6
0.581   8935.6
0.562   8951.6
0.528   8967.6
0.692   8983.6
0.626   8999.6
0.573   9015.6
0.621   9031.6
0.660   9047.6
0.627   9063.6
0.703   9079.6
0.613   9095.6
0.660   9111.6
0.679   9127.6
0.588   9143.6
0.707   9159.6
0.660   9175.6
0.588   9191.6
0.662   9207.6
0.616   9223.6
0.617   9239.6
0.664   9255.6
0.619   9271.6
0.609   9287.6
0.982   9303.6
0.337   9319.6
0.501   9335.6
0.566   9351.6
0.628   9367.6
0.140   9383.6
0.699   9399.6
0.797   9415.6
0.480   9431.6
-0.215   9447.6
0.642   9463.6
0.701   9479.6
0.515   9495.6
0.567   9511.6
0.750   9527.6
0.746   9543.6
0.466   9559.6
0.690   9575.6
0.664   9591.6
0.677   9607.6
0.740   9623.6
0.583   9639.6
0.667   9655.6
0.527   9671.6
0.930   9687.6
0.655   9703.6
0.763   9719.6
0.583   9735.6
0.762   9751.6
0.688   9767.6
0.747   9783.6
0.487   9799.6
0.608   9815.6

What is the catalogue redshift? 0.701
